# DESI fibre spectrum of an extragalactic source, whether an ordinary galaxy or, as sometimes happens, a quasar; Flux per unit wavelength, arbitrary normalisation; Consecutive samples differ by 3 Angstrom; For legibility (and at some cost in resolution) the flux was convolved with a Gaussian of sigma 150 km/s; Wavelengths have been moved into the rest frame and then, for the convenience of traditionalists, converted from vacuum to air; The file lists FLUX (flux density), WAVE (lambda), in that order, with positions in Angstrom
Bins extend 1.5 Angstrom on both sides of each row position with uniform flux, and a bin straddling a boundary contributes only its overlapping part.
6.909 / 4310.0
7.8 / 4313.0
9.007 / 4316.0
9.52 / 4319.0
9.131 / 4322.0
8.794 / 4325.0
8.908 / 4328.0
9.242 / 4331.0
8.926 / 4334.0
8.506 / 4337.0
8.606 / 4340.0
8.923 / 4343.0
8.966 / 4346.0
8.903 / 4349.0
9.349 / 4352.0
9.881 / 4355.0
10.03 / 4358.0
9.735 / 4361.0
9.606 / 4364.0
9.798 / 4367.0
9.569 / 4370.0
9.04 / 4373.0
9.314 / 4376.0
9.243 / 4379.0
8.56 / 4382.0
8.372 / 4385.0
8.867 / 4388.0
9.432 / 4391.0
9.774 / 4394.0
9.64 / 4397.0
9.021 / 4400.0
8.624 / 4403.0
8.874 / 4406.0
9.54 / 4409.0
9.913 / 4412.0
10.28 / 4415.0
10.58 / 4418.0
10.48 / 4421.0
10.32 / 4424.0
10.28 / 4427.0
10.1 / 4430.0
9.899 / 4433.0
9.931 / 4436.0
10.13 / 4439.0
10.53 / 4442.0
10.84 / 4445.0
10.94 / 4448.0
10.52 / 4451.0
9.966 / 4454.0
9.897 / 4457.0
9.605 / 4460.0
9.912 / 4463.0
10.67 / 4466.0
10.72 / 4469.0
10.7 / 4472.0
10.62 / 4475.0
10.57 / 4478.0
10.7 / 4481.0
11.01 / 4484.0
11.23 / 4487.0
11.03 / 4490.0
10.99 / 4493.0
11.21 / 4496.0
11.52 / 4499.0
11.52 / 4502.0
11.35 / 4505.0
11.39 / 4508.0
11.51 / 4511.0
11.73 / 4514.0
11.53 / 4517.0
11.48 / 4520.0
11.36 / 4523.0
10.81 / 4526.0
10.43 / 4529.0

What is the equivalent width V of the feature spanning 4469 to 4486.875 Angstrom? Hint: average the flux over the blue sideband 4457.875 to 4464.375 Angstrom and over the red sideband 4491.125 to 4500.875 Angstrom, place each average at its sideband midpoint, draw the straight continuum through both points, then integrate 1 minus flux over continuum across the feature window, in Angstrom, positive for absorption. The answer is -0.5 Angstrom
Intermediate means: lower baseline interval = 9.77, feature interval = 10.8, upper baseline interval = 11.2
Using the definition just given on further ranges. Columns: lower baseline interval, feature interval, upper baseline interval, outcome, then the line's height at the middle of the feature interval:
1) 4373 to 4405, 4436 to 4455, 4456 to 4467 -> -1.3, 9.79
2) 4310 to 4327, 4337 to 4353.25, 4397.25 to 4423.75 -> 0.1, 8.97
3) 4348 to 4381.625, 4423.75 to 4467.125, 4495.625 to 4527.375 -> 1.3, 10.5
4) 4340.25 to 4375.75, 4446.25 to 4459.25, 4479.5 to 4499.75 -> 0.4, 10.6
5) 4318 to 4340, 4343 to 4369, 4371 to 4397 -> -1.3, 9.04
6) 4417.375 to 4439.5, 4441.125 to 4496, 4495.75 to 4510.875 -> 1.3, 10.9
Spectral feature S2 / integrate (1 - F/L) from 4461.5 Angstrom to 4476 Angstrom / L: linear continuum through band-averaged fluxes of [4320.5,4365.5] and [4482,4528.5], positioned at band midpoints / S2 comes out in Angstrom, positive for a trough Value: 0.4 Angstrom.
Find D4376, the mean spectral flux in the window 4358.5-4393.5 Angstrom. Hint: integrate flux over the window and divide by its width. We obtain 9.27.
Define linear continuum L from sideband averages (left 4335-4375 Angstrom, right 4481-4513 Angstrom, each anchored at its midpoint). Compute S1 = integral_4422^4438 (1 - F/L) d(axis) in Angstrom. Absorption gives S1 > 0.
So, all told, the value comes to 0.33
